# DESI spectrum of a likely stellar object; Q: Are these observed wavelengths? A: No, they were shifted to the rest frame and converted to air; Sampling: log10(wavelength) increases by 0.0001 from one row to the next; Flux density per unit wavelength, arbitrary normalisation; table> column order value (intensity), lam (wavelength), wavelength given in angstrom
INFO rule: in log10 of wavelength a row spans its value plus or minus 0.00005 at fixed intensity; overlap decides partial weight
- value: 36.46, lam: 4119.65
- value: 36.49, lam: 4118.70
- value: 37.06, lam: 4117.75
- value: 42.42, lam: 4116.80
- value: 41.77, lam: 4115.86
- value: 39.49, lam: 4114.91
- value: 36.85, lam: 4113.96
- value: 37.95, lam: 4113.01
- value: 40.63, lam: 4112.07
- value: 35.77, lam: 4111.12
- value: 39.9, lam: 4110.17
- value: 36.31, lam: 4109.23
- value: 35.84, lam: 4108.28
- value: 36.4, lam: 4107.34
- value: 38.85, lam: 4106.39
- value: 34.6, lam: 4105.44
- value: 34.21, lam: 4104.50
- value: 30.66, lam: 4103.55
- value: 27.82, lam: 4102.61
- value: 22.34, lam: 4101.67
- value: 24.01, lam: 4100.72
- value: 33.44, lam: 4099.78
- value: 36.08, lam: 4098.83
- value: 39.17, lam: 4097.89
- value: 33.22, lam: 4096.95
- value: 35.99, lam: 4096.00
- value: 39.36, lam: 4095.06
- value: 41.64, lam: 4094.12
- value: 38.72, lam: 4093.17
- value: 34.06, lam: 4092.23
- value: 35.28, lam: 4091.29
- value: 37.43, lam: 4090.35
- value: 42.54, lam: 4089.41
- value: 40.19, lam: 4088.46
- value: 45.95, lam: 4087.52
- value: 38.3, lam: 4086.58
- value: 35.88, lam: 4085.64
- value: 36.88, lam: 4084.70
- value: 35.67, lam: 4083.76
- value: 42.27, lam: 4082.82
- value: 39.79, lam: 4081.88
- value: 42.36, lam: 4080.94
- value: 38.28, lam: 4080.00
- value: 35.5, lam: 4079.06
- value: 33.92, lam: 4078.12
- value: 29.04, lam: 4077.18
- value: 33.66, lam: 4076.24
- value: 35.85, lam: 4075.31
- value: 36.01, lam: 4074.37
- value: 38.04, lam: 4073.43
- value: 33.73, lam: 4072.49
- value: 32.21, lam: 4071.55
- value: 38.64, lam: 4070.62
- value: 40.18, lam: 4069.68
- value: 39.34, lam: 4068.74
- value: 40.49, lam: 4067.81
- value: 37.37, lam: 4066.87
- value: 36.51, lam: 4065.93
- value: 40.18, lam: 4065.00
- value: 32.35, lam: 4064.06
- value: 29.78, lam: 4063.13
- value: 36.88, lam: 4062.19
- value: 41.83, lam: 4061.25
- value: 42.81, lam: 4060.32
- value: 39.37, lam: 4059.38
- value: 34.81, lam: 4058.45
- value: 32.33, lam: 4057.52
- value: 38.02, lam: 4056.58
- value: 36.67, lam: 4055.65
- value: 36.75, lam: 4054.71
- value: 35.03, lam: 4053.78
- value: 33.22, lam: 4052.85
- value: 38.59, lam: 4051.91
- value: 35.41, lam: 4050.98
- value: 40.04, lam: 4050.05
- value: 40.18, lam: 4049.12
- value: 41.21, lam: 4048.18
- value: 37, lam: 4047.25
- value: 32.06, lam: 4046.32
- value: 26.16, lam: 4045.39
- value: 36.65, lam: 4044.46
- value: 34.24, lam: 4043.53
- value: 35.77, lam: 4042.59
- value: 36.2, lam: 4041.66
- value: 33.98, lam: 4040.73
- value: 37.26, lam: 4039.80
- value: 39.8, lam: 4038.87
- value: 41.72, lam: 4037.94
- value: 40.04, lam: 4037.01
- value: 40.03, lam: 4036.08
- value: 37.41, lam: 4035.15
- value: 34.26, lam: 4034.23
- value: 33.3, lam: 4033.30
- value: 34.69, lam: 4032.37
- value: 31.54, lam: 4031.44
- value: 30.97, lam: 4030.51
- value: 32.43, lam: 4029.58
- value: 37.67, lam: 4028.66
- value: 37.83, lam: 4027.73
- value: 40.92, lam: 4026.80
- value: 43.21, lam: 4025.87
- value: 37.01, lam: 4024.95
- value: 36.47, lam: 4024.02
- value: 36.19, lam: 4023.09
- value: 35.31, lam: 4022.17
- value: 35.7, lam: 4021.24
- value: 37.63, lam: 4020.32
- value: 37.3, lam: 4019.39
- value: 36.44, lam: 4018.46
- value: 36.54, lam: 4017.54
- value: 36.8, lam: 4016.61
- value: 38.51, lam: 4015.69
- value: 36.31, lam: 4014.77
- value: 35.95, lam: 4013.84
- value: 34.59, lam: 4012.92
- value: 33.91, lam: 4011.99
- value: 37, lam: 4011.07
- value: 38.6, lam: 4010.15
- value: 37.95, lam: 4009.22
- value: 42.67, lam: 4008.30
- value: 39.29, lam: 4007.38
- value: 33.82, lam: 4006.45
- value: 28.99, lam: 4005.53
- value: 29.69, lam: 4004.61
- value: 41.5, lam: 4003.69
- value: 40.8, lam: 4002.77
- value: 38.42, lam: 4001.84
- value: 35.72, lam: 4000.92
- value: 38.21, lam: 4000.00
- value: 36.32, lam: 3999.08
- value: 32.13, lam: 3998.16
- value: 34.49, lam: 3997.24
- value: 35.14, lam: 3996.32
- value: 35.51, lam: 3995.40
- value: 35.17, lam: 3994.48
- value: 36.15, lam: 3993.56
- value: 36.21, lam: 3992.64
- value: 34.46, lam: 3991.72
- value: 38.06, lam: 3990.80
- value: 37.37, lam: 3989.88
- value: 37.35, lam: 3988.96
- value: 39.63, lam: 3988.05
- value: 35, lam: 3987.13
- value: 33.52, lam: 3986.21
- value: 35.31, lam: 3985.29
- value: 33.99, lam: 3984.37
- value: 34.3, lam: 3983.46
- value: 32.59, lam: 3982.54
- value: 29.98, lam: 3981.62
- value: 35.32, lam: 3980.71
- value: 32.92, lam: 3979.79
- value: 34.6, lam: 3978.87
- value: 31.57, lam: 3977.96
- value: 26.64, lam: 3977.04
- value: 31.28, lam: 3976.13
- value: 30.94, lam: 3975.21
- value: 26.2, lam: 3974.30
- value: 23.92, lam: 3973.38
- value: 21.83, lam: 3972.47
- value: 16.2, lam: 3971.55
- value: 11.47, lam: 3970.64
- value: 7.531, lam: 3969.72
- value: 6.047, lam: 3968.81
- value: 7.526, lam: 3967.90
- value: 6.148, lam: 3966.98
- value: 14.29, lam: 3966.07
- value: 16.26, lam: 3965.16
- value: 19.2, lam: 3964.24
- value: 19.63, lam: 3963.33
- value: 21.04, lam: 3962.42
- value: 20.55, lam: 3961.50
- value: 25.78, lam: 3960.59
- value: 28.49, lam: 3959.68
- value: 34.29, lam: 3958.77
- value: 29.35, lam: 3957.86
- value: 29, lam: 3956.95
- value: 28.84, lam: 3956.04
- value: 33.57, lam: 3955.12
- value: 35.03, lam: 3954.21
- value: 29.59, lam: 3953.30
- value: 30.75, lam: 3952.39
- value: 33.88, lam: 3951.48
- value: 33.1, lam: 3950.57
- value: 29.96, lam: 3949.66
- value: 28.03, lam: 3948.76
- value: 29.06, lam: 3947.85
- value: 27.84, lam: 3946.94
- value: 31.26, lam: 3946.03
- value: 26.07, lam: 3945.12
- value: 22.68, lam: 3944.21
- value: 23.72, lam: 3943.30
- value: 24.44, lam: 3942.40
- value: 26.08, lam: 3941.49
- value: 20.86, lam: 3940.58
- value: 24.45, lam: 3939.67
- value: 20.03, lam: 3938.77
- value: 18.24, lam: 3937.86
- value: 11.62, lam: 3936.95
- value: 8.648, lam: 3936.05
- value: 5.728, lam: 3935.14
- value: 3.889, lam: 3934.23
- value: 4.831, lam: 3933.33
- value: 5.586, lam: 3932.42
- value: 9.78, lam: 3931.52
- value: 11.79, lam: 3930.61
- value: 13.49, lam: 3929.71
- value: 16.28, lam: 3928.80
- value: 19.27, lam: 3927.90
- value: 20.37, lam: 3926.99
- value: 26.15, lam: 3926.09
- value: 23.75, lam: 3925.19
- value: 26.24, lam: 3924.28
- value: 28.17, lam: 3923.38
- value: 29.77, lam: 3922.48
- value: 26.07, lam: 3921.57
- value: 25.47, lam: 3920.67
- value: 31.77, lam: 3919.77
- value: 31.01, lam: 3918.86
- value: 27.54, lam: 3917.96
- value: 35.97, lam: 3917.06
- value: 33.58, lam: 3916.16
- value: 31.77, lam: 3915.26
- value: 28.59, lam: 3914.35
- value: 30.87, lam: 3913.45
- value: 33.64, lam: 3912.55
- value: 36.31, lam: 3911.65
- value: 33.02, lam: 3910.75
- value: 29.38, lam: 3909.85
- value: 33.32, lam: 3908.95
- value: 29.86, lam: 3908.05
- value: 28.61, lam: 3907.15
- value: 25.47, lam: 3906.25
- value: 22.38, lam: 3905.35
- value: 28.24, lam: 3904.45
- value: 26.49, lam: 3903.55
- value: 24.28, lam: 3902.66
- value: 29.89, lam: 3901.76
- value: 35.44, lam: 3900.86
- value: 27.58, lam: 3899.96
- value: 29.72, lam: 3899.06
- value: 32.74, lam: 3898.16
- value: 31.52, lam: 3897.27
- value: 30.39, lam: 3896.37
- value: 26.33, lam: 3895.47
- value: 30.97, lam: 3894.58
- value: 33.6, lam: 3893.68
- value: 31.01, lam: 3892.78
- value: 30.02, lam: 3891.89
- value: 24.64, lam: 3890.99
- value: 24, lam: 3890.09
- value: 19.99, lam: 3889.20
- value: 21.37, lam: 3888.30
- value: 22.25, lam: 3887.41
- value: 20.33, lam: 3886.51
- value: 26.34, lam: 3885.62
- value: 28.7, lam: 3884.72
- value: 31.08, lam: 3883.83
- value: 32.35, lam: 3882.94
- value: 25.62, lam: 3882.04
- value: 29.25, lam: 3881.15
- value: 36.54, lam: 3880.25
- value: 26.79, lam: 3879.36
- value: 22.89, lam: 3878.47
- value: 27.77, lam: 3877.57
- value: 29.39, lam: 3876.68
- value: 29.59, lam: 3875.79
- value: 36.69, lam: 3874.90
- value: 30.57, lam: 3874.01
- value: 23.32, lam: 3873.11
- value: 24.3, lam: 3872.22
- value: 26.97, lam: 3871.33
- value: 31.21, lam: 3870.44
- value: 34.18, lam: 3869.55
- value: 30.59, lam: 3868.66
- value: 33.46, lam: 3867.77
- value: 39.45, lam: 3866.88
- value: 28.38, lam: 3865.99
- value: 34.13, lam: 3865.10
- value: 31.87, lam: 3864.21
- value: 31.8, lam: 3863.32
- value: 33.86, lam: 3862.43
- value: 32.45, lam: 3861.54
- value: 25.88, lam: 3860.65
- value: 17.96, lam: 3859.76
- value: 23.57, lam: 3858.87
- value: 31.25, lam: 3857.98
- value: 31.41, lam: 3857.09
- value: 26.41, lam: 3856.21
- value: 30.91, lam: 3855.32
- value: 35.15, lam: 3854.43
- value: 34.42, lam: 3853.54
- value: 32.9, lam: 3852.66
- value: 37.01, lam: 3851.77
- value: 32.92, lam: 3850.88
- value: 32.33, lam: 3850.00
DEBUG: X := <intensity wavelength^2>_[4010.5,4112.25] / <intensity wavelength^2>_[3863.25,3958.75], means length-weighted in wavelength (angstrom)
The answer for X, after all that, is 1.47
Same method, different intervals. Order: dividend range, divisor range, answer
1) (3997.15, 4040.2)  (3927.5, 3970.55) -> 1.84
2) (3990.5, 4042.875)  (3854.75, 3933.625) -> 1.41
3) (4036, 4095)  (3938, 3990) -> 1.48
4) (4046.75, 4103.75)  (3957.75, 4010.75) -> 1.28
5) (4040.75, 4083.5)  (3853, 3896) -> 1.39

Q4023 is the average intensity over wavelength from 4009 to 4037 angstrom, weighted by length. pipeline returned 36.5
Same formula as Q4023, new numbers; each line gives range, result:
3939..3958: 28.3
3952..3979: 23.1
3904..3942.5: 23.3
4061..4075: 36.8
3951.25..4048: 32.4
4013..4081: 36.5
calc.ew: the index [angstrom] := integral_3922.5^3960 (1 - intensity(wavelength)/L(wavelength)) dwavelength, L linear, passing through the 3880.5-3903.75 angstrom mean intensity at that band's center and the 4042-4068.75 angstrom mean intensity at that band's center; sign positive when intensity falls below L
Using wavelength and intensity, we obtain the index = 9.6 angstrom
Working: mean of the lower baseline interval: 28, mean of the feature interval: 22.9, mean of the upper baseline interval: 36.5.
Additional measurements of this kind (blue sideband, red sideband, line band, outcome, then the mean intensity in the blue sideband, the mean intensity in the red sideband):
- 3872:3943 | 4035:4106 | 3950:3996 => 3.1 angstrom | 25.5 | 36.4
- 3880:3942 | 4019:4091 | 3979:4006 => -3.0 angstrom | 25.2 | 36.9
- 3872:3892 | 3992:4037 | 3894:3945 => 8.5 angstrom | 27.1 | 36.3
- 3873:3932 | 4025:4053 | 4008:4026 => -1.0 angstrom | 27.5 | 36.5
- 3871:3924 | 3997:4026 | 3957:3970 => 5.7 angstrom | 28.8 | 36.6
